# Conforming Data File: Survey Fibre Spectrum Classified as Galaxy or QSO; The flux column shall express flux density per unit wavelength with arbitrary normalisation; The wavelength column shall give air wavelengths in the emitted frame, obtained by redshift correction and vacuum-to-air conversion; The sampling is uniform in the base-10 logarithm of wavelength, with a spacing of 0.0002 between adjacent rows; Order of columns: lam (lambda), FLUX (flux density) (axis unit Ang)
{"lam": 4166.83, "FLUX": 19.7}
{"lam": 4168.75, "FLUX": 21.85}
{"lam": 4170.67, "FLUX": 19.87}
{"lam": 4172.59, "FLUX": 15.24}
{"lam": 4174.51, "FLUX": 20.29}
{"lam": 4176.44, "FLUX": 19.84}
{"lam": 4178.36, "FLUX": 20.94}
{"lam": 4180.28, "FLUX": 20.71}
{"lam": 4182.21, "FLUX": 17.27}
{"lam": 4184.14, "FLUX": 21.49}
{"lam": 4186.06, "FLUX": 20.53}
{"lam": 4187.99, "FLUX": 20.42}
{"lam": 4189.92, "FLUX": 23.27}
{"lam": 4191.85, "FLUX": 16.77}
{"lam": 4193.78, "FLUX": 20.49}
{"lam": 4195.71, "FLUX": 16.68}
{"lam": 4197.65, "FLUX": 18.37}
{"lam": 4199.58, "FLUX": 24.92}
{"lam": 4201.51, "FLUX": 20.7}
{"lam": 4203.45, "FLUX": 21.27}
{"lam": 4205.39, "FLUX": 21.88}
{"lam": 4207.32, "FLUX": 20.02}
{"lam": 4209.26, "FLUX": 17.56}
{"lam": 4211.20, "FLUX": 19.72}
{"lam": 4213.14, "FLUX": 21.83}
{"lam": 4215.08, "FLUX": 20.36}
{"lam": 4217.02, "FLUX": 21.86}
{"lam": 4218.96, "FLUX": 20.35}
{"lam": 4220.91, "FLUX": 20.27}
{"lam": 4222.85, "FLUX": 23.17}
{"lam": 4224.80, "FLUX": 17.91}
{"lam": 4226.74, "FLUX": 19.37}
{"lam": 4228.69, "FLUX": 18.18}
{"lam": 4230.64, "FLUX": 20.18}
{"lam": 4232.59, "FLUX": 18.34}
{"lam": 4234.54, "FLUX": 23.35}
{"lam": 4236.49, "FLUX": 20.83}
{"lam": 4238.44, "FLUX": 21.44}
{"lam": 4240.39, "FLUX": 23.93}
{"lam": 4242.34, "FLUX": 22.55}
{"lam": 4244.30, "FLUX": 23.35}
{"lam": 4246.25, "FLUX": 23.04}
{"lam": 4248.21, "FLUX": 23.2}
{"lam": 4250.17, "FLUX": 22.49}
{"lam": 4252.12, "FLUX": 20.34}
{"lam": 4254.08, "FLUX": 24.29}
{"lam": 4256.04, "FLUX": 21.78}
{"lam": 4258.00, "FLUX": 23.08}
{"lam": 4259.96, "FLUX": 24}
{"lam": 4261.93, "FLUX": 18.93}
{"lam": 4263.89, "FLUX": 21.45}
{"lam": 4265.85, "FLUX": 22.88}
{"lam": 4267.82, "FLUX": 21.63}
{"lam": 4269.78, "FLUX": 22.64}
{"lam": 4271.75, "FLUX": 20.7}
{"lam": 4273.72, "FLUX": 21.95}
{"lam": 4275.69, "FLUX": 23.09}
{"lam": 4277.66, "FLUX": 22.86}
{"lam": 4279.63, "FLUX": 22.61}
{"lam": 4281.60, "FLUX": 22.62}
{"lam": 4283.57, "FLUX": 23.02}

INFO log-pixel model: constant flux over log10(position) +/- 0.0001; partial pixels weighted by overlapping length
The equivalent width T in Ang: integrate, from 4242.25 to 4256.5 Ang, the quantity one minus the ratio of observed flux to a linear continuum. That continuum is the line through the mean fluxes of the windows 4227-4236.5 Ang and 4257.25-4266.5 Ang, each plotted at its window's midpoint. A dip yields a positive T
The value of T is -1.0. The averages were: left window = 20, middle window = 22.7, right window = 22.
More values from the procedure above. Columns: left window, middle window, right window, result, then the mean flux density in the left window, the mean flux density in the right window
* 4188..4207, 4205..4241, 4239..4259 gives 1.9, 20.5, 22.8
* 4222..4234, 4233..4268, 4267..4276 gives -2.6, 19.6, 21.9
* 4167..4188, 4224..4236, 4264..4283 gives 0.9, 19.8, 22.3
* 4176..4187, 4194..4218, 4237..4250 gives 0.9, 20.2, 22.8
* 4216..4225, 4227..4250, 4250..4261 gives 0.2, 20.9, 22.7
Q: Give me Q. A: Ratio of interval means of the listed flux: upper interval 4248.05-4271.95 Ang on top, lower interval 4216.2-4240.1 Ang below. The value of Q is 1.08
